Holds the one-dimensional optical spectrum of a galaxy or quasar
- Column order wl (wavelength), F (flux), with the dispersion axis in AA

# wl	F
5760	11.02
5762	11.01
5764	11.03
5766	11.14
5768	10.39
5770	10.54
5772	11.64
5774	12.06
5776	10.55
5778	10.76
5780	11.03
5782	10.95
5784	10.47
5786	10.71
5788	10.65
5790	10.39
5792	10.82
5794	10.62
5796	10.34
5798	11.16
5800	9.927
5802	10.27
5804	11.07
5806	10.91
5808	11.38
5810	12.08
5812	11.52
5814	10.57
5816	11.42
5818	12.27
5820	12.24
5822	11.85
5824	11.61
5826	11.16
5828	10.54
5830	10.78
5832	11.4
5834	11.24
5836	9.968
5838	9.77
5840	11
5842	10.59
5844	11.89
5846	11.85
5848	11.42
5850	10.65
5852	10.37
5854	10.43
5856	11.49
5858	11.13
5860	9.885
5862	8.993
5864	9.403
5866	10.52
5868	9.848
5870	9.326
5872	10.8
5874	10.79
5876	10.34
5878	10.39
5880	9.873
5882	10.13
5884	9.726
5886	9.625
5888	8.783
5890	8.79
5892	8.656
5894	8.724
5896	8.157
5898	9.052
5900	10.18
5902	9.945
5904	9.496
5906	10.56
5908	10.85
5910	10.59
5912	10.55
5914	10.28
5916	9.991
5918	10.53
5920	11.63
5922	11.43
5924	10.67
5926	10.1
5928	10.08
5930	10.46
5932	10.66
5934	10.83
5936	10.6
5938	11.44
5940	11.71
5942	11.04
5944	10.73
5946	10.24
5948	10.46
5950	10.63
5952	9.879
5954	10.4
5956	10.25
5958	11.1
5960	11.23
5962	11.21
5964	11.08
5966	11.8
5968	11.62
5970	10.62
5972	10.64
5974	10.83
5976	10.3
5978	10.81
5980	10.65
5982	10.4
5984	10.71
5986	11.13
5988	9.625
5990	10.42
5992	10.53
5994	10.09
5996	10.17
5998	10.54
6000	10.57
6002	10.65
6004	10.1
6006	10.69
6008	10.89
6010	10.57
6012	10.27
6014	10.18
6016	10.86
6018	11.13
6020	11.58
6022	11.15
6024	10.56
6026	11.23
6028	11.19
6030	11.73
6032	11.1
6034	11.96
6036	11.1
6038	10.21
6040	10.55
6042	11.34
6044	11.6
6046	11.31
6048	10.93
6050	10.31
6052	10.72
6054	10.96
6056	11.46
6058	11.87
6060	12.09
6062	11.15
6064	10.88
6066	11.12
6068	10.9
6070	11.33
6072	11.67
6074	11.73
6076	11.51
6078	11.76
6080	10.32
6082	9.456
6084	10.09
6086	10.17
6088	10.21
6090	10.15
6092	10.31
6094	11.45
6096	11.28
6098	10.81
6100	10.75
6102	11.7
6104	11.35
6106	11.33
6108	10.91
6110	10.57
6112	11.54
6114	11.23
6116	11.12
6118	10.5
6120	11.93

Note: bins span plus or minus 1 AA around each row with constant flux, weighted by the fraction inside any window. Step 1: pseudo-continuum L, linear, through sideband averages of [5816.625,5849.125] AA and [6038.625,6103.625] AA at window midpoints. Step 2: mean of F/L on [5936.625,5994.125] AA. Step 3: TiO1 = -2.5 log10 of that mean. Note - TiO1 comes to 0.03 mag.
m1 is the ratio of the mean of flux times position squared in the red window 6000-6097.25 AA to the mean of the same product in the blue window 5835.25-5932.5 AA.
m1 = 1.1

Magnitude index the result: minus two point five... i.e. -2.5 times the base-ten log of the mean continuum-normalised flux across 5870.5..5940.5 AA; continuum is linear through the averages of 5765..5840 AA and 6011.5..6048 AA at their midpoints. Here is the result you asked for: 0.09 mag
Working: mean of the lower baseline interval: 11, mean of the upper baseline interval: 11.1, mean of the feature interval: 10.2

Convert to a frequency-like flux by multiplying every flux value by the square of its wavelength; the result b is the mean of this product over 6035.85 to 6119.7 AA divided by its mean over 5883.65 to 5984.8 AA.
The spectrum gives 1.11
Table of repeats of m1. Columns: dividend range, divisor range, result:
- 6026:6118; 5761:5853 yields 1.10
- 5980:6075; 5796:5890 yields 1.09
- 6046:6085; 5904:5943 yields 1.08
